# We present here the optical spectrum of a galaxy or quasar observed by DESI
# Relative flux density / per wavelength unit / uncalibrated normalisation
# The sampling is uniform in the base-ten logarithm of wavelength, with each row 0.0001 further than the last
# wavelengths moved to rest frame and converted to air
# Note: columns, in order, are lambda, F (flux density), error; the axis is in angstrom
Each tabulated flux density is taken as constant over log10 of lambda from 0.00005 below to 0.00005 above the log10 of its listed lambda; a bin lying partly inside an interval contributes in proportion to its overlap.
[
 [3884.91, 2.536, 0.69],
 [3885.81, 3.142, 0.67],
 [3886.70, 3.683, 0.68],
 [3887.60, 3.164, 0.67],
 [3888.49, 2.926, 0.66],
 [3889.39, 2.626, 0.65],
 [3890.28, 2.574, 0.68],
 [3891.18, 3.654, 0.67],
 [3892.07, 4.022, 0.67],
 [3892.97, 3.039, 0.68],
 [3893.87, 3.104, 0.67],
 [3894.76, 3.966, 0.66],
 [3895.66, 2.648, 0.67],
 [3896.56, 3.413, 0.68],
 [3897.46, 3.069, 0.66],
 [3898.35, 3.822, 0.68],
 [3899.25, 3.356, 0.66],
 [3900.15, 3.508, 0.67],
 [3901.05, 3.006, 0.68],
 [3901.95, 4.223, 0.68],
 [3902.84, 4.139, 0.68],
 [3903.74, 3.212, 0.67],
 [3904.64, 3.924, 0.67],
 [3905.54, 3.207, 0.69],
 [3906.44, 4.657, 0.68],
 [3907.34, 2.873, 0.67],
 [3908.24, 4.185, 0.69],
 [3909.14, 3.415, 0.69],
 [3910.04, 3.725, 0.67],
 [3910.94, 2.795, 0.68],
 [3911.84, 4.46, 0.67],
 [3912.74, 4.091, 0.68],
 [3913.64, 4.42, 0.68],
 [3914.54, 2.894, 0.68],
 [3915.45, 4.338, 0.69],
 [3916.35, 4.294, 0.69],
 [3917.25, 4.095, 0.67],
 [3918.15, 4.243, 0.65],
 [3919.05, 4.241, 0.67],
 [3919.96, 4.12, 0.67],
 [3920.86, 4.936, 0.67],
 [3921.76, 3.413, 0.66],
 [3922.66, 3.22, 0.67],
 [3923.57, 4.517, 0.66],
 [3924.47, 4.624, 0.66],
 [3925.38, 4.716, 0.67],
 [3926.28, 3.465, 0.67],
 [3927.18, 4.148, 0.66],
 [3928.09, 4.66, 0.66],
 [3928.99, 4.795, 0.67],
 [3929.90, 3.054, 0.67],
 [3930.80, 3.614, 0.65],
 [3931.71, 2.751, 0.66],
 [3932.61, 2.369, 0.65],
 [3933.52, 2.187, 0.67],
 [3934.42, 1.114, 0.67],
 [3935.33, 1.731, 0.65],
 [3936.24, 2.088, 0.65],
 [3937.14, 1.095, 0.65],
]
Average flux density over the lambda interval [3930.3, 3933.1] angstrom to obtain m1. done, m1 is 2.91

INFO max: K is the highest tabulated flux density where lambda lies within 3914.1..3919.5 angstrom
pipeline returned 4.338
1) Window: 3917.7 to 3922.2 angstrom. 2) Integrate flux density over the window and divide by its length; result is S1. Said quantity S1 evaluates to 4.19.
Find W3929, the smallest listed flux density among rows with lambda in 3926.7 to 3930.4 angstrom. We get 3.054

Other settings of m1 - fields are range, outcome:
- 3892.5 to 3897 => 3.23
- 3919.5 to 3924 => 4.03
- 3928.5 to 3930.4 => 3.94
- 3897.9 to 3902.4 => 3.59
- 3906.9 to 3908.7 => 3.53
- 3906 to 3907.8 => 3.76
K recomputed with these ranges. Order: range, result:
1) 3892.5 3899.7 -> 3.966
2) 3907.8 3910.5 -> 4.185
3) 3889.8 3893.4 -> 4.022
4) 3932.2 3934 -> 2.369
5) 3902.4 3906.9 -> 4.657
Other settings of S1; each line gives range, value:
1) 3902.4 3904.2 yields 3.67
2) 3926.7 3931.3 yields 4.04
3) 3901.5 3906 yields 3.75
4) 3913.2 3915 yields 3.64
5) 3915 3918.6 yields 4.25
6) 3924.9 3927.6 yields 4.12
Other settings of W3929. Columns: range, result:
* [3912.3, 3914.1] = 4.091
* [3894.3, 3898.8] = 2.648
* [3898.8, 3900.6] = 3.356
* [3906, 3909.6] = 2.873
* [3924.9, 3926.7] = 3.465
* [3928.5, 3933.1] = 2.369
